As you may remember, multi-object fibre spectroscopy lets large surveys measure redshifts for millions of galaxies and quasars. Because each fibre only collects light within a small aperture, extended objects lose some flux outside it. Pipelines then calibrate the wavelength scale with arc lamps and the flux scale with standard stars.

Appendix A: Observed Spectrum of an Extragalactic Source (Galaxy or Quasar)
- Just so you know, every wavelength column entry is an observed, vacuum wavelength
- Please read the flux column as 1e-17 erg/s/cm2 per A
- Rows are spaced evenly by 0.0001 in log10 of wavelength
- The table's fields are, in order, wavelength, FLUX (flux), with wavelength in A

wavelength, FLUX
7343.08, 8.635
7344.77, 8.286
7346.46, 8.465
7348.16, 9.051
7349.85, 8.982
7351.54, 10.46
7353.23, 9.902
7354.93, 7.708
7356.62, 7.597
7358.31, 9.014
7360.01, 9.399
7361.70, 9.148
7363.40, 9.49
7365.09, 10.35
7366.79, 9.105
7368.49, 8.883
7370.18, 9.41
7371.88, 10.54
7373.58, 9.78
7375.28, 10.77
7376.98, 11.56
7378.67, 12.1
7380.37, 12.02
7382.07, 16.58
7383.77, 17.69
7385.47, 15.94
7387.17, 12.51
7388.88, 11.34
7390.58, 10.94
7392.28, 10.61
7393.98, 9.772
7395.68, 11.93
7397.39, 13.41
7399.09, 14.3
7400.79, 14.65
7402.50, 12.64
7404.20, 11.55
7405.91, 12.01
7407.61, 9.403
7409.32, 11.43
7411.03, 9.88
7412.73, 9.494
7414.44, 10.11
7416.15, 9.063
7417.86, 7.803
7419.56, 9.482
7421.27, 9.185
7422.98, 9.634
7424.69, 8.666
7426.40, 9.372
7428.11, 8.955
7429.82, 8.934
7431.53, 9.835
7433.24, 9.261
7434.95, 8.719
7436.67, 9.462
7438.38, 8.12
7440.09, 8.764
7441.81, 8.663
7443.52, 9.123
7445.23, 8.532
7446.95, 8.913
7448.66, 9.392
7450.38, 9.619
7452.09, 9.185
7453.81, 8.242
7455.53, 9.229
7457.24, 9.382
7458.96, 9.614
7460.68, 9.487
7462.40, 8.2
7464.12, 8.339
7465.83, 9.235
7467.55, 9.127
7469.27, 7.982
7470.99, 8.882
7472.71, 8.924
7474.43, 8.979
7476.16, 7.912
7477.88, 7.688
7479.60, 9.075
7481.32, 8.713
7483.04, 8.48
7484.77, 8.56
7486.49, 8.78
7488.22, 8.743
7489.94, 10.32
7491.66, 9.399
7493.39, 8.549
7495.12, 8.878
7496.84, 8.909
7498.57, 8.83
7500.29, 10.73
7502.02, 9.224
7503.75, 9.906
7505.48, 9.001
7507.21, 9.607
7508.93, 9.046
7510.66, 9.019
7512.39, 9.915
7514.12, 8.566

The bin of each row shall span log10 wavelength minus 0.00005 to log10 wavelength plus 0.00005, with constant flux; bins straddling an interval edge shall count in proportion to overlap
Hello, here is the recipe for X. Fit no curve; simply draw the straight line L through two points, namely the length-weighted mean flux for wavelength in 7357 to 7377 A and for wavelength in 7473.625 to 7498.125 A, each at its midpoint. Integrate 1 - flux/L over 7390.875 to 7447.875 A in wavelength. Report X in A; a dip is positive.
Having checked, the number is -4.7 A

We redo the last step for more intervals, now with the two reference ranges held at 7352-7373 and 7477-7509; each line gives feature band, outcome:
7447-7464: 0.0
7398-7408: -3.7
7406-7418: -0.9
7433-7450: 0.4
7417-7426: 0.2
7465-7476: 0.4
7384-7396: -3.8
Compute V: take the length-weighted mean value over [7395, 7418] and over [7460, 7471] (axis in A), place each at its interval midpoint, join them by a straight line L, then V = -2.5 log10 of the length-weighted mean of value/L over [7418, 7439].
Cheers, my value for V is 0.14 mag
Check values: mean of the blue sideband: 11.4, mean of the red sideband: 8.73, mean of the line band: 9.1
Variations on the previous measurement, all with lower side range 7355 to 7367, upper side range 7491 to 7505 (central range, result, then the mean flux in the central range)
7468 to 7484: 0.089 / 8.53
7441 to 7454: 0.025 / 9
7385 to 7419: -0.238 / 11.4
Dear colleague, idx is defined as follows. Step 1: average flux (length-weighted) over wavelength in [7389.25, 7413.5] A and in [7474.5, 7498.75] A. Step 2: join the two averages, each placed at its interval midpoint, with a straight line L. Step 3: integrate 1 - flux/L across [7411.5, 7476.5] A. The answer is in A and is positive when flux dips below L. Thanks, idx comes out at 7.32 A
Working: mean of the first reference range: 11.6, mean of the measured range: 9.01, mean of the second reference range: 8.78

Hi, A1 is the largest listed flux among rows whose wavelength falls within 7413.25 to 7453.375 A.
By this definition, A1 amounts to 10.11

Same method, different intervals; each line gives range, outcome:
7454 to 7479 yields 9.614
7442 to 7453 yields 9.619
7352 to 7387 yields 17.69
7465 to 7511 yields 10.73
